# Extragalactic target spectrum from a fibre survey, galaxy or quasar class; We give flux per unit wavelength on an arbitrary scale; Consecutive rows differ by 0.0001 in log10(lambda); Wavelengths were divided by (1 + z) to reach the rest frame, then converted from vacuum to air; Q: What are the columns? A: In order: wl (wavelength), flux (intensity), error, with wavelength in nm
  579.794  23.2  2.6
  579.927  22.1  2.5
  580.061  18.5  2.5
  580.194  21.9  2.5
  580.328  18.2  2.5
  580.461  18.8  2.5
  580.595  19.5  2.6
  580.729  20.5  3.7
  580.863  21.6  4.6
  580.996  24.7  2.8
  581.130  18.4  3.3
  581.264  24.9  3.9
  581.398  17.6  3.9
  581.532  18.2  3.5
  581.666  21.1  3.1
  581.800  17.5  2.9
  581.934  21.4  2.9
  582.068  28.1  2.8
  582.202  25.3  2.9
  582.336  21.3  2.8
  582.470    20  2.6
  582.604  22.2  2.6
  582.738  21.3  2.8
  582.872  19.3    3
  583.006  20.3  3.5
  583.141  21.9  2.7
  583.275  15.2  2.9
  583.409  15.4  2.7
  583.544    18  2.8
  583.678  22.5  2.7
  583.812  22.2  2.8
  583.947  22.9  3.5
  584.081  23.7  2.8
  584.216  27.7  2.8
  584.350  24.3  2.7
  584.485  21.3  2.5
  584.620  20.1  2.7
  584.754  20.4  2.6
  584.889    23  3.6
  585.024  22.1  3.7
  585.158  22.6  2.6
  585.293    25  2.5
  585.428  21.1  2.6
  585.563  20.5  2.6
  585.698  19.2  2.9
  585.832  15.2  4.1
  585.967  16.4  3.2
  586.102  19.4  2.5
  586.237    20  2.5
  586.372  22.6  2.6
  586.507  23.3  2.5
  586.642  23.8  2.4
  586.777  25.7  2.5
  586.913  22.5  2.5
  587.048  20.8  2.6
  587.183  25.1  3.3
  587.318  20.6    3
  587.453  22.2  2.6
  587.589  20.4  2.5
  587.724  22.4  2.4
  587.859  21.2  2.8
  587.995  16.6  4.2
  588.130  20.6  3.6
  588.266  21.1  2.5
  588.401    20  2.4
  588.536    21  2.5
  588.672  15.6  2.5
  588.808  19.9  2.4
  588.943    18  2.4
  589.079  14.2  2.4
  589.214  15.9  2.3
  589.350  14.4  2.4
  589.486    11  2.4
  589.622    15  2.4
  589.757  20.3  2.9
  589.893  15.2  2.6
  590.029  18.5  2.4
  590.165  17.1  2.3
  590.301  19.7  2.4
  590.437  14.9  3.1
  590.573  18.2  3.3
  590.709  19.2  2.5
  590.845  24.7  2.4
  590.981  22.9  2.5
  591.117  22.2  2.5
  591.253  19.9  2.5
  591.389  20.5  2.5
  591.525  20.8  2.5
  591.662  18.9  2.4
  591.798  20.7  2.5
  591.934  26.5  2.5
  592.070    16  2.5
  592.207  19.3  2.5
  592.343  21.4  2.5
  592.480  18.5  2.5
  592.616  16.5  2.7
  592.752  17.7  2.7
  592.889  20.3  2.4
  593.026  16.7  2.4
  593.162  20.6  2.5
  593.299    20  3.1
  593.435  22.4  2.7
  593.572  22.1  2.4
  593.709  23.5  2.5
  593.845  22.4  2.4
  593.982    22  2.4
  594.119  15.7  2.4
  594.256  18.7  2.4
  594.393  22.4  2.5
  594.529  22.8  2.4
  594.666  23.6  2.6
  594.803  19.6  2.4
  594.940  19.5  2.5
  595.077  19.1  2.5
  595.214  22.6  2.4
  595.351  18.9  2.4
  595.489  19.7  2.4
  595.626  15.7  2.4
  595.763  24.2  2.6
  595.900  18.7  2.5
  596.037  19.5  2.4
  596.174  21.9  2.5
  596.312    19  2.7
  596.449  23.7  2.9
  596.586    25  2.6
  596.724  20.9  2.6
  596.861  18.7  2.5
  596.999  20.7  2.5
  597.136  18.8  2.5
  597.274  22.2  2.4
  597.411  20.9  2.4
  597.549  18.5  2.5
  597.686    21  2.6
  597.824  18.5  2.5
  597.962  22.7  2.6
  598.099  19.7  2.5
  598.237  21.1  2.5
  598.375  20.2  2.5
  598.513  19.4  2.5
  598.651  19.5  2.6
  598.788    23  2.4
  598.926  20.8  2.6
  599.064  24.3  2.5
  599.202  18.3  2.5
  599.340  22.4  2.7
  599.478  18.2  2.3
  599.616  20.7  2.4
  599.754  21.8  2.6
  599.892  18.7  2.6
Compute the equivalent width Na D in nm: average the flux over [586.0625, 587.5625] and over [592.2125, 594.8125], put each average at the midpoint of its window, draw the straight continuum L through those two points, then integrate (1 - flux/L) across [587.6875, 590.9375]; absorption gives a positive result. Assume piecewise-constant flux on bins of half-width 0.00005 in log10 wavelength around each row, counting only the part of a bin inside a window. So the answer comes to 0.53 nm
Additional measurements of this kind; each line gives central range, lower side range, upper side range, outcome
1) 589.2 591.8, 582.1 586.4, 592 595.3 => 0.247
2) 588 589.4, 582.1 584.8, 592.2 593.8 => 0.174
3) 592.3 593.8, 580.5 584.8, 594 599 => 0.049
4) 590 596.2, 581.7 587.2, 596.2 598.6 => 0.228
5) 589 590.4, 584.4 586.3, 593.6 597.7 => 0.303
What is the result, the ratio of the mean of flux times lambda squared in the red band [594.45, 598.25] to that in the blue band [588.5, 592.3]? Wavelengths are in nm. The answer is 1.13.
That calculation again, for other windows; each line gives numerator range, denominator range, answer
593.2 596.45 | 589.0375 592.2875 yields 1.12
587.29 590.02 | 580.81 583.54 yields 0.90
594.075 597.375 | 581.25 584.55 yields 1.01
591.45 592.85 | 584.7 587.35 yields 0.93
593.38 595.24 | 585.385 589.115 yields 1.06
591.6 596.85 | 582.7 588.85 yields 1.00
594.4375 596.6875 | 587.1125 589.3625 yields 1.10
